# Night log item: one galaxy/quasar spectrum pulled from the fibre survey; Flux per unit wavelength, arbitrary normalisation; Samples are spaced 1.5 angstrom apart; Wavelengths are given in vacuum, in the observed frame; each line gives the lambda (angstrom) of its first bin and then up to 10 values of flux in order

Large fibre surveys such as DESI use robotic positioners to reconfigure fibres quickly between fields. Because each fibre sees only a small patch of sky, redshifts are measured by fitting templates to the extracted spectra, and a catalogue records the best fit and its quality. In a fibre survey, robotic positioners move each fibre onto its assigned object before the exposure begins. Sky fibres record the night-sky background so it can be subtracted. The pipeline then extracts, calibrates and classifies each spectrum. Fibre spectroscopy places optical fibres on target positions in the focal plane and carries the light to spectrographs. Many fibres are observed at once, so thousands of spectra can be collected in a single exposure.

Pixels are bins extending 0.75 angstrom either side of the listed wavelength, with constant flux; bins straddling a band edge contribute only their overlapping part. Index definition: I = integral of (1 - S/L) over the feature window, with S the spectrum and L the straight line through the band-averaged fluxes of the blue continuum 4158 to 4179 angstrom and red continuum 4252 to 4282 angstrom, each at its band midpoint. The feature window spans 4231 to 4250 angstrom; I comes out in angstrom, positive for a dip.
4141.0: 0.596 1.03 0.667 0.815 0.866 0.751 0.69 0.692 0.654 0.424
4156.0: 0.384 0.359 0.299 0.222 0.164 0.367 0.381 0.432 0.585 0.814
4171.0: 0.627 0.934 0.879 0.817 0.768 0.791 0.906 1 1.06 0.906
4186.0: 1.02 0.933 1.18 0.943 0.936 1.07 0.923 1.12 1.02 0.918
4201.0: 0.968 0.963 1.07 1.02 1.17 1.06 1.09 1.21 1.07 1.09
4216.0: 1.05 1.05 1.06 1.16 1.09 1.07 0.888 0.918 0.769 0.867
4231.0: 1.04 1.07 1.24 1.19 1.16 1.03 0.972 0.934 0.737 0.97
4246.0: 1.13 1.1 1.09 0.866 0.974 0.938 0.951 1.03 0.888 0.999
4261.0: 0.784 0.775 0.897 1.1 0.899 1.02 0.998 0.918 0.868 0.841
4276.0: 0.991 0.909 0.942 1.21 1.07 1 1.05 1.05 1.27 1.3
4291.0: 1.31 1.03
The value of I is -4.6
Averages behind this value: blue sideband 0.572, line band 1.05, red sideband 0.949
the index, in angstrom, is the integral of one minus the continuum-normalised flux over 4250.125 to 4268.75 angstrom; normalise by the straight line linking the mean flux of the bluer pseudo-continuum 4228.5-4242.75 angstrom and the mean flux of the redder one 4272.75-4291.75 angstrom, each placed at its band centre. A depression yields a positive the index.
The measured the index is 2.2 angstrom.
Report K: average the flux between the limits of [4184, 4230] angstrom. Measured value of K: 1.02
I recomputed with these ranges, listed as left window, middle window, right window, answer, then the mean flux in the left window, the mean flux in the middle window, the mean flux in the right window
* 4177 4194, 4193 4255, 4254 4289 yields -3.49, 0.966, 1.03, 0.979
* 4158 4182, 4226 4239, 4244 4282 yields -2.76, 0.617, 1.03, 0.966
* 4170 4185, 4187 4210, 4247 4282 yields -3.46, 0.867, 1.02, 0.957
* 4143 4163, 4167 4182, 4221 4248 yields -3.05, 0.541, 0.803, 1.01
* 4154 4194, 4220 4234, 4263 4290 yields -2.09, 0.711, 0.996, 1.01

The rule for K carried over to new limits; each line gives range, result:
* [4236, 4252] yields 1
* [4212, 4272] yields 0.996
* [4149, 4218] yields 0.826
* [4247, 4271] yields 0.955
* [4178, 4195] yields 0.977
